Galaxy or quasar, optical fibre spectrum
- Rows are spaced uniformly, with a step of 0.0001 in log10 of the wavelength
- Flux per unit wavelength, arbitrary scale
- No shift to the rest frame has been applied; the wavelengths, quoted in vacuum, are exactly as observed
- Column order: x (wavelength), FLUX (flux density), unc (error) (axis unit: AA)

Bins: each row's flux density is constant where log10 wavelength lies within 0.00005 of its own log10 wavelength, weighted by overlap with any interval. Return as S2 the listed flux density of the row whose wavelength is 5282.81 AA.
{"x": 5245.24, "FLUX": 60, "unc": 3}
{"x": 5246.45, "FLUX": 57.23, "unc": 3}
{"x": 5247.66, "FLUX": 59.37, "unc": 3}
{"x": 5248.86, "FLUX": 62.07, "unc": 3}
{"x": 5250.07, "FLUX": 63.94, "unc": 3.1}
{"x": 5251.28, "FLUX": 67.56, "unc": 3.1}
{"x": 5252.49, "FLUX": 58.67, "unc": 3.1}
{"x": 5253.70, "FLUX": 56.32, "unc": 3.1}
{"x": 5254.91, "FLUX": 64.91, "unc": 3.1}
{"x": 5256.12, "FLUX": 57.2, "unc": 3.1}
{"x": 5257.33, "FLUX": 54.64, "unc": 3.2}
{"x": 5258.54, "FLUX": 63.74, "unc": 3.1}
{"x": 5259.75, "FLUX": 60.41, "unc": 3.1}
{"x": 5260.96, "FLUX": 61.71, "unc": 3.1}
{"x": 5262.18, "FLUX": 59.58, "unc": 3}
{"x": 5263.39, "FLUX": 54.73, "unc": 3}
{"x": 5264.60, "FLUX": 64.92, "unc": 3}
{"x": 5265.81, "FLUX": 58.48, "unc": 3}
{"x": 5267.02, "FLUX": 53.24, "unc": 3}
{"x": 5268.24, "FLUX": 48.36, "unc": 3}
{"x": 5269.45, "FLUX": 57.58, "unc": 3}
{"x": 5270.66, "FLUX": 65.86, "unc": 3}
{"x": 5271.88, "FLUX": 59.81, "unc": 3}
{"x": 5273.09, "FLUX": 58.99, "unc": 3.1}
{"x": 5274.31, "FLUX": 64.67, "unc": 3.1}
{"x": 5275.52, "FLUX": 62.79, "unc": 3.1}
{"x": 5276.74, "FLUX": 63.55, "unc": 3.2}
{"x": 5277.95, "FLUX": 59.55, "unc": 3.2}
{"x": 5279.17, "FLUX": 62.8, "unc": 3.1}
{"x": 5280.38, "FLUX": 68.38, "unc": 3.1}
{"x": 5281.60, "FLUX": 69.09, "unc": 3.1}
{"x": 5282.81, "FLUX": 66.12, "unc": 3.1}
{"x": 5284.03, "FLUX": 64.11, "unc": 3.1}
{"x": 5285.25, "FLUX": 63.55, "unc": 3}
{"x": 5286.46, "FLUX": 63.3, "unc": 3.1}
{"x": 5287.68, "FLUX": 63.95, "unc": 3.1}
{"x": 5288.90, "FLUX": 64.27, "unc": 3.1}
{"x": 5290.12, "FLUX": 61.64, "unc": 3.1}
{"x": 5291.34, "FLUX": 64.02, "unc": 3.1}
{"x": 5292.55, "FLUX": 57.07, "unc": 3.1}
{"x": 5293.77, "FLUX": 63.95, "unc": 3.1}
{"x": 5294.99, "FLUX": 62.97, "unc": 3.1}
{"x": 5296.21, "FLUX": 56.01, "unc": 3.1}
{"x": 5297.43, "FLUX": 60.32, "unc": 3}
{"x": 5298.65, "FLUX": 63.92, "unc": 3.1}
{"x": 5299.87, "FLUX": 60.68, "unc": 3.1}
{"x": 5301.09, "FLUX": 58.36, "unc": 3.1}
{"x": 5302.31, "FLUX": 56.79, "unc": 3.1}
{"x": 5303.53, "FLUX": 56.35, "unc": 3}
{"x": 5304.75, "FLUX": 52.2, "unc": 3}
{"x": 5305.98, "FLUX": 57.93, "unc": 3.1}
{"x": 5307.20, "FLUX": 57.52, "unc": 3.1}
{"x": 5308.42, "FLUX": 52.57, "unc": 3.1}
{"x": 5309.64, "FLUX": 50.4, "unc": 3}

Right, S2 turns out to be 66.12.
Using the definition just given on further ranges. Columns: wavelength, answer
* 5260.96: 61.71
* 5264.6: 64.92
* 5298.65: 63.92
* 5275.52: 62.79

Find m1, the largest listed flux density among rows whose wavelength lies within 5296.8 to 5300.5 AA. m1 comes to 63.92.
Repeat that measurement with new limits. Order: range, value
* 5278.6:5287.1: 69.09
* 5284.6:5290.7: 64.27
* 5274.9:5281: 68.38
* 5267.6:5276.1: 65.86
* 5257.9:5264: 63.74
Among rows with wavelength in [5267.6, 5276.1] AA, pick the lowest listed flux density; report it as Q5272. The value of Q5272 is 48.36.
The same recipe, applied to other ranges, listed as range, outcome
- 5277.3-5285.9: 59.55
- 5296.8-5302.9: 56.79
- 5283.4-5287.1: 63.3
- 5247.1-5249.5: 59.37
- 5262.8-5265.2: 54.73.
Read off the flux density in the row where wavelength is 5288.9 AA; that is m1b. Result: 64.27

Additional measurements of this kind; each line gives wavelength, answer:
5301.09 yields 58.36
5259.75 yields 60.41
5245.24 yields 60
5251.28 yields 67.56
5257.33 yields 54.64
